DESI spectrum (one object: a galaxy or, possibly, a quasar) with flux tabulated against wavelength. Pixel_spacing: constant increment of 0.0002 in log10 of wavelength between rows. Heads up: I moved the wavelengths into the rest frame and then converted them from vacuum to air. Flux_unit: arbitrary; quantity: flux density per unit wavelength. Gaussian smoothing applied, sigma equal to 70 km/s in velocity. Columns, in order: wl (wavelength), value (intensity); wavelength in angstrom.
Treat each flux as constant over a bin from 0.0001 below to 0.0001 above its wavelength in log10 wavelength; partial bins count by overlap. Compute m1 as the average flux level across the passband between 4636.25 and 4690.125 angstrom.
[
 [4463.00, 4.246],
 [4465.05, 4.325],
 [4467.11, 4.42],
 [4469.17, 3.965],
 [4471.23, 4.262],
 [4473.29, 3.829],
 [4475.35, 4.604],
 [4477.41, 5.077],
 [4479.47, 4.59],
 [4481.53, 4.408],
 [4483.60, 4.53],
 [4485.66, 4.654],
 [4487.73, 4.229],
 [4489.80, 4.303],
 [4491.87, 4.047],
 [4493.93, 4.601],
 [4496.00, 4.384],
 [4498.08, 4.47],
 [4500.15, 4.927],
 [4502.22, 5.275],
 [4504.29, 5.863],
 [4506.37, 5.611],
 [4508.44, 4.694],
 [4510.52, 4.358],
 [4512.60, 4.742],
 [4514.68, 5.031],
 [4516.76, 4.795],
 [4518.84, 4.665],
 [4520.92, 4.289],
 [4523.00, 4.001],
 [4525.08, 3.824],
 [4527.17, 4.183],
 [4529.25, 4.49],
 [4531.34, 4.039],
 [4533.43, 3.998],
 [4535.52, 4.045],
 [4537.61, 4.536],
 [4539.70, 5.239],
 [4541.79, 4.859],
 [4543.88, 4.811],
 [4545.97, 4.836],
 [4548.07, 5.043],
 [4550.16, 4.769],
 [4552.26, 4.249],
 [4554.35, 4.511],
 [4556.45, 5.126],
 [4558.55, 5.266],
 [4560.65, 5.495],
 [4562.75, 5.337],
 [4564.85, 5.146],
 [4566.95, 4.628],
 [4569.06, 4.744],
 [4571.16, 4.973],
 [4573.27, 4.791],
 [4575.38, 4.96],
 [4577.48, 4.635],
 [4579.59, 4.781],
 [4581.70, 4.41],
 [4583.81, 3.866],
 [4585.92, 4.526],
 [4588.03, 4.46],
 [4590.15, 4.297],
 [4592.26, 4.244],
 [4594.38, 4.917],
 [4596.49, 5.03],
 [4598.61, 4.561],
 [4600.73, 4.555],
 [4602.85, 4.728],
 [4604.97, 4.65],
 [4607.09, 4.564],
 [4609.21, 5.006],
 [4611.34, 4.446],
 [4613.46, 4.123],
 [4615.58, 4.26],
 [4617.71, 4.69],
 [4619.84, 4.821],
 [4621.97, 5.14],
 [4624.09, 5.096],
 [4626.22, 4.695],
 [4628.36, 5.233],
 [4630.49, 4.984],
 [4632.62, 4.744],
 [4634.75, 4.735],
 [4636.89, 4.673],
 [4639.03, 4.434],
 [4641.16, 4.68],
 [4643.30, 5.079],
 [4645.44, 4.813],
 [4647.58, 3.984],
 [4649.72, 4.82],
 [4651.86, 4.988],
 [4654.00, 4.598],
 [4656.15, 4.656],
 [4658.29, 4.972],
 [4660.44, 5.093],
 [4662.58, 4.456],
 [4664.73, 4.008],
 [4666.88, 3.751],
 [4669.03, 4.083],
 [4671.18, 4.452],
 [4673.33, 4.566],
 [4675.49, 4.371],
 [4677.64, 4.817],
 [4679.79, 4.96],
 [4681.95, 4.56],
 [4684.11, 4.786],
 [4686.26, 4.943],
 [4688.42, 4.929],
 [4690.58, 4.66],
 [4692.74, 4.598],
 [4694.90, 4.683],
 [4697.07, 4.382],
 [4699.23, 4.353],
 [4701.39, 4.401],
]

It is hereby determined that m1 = 4.62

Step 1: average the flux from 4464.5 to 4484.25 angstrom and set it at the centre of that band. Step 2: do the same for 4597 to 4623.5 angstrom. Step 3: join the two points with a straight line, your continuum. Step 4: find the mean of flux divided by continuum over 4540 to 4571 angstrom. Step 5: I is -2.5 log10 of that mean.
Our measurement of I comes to -0.09 mag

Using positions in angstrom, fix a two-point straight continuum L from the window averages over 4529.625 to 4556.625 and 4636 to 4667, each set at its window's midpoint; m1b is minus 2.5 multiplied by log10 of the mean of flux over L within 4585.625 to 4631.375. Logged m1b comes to -0.02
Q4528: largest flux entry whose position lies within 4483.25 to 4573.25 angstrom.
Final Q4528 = 5.863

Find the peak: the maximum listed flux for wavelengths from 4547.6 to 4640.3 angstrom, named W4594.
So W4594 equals 5.495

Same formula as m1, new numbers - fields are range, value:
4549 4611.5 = 4.73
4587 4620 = 4.58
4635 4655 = 4.68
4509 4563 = 4.63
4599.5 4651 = 4.71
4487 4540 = 4.55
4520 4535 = 4.11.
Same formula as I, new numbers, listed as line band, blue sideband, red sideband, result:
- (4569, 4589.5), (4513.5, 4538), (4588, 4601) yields -0.017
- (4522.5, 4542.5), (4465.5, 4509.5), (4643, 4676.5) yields 0.064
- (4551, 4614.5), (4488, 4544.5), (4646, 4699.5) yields -0.027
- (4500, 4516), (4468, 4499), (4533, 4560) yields -0.121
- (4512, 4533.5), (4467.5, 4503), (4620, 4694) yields 0.035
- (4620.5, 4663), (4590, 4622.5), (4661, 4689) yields -0.053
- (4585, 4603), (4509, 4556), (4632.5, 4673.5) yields -0.008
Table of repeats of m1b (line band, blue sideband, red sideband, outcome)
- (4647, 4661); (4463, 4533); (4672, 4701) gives -0.03 mag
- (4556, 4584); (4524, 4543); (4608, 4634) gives -0.08 mag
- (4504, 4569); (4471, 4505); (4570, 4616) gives -0.03 mag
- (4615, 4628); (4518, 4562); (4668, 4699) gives -0.05 mag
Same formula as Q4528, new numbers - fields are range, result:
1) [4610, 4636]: 5.233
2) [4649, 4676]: 5.093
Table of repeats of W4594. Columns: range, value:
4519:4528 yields 4.289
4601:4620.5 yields 5.006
